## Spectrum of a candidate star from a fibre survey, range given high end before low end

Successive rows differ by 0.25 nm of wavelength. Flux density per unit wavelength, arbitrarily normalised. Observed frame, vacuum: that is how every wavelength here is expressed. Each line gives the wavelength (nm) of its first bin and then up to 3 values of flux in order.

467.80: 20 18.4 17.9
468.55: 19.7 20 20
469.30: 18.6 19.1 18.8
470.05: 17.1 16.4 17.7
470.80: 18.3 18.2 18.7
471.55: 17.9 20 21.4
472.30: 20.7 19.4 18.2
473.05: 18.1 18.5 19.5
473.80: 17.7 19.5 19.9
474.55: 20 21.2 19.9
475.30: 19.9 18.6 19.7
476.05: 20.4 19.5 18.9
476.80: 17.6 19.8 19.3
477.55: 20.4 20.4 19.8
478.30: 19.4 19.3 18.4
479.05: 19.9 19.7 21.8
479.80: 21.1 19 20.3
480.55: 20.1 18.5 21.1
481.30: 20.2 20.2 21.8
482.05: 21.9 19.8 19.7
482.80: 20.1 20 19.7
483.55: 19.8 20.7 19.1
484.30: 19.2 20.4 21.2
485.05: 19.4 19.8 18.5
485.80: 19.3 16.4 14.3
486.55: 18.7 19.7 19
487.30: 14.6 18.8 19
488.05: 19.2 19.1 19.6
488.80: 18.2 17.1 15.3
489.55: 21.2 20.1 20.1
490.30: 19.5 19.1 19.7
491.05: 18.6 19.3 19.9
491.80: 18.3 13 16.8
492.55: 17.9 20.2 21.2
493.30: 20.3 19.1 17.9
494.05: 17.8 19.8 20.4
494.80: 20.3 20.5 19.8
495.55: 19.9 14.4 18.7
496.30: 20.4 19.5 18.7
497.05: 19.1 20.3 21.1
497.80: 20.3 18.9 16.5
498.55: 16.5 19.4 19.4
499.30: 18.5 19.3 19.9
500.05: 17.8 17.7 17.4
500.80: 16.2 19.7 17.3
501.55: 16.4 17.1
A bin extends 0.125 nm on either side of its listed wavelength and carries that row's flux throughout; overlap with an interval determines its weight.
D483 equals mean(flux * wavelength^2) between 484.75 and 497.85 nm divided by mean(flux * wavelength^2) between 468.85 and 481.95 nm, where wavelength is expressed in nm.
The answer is 1.04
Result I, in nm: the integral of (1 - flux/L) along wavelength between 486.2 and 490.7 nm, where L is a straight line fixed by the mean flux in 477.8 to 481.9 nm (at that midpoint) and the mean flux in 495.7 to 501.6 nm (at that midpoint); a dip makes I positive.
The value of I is 0.19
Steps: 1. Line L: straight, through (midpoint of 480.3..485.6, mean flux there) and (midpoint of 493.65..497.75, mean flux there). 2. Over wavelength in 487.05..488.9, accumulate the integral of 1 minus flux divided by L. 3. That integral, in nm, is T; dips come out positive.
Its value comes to 0.13 nm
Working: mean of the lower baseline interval 20.1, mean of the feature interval 18.4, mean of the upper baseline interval 19.3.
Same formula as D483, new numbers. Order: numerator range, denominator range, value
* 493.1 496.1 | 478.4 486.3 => 1.02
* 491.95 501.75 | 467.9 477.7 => 1.08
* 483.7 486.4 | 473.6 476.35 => 1.01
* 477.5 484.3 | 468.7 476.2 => 1.09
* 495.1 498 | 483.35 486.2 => 1.04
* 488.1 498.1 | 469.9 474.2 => 1.11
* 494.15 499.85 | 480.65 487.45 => 1.04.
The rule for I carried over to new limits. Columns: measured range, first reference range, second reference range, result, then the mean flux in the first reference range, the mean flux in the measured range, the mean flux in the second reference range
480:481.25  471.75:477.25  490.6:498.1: -0.03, 19.5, 19.9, 19.1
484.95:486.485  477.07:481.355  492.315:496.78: 0.13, 19.9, 18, 19.2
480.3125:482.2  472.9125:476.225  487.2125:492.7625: -0.15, 19.4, 20.5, 18.4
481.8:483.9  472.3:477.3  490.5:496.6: -0.13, 19.3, 20.3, 18.9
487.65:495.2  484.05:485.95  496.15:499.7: 0.16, 19.6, 19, 19.1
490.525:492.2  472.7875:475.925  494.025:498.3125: 0.10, 19.3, 18.2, 19.4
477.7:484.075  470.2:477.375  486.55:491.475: -0.37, 19.1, 20.1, 18.8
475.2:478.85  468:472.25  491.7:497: -0.13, 18.8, 19.4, 18.8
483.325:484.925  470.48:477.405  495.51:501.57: -0.09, 19.2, 20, 18.5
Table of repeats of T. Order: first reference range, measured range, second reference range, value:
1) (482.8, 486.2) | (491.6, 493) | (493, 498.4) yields 0.13 nm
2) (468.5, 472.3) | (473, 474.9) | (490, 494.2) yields -0.05 nm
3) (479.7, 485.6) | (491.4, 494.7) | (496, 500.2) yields 0.12 nm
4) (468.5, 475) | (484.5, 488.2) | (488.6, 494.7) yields 0.07 nm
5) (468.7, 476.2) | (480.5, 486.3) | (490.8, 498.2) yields -0.20 nm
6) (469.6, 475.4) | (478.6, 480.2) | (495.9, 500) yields -0.08 nm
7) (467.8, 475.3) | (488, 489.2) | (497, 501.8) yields 0.01 nm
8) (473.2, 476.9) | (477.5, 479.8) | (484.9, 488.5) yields -0.11 nm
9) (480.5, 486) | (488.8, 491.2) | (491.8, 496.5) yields 0.04 nm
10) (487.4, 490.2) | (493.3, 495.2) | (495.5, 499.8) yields -0.06 nm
